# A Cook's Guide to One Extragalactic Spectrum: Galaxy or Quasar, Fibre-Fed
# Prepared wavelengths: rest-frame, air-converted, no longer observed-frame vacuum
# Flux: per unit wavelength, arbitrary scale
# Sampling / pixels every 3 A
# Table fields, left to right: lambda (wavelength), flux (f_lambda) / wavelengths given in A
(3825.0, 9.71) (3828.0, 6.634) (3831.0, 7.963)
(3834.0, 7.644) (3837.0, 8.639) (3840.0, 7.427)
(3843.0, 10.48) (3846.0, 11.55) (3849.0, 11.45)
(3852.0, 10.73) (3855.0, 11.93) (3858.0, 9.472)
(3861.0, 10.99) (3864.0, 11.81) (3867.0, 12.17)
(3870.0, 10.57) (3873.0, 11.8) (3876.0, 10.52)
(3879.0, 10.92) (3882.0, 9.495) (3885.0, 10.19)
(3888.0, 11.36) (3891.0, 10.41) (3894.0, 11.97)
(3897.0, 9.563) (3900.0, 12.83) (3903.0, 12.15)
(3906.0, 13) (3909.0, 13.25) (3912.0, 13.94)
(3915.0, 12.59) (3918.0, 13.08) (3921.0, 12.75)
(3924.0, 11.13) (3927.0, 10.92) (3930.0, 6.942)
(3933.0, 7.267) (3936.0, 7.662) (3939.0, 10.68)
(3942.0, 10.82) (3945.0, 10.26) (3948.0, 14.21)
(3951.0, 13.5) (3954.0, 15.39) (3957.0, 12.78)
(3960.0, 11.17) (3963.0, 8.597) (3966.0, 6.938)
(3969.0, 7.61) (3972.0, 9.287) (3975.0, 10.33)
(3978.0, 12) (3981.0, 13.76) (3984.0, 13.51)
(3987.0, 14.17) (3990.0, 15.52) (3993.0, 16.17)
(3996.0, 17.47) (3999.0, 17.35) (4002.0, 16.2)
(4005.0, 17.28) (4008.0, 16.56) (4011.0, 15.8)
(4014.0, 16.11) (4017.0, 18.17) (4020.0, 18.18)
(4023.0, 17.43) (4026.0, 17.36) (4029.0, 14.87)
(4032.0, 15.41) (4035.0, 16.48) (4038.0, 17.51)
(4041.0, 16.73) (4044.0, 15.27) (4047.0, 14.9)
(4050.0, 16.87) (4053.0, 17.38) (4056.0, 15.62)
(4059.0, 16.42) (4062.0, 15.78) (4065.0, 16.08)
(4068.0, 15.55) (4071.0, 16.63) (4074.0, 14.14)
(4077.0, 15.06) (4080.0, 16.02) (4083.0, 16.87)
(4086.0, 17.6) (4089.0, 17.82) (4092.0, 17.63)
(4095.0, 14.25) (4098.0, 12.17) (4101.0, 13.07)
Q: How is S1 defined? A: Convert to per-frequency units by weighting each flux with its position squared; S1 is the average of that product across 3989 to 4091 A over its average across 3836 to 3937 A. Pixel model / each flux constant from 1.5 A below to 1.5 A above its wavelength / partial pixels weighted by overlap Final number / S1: 1.62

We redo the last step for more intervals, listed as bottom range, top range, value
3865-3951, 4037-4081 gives 1.54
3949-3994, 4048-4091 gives 1.42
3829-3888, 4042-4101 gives 1.71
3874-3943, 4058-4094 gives 1.61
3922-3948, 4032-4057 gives 1.76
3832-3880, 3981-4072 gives 1.69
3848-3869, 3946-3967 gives 1.11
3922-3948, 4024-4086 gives 1.74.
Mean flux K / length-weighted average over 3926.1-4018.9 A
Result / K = 12.8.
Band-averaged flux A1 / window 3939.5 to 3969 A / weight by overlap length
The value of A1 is 11.3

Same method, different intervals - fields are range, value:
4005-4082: 16.3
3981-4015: 15.9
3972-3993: 13.1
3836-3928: 11.3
